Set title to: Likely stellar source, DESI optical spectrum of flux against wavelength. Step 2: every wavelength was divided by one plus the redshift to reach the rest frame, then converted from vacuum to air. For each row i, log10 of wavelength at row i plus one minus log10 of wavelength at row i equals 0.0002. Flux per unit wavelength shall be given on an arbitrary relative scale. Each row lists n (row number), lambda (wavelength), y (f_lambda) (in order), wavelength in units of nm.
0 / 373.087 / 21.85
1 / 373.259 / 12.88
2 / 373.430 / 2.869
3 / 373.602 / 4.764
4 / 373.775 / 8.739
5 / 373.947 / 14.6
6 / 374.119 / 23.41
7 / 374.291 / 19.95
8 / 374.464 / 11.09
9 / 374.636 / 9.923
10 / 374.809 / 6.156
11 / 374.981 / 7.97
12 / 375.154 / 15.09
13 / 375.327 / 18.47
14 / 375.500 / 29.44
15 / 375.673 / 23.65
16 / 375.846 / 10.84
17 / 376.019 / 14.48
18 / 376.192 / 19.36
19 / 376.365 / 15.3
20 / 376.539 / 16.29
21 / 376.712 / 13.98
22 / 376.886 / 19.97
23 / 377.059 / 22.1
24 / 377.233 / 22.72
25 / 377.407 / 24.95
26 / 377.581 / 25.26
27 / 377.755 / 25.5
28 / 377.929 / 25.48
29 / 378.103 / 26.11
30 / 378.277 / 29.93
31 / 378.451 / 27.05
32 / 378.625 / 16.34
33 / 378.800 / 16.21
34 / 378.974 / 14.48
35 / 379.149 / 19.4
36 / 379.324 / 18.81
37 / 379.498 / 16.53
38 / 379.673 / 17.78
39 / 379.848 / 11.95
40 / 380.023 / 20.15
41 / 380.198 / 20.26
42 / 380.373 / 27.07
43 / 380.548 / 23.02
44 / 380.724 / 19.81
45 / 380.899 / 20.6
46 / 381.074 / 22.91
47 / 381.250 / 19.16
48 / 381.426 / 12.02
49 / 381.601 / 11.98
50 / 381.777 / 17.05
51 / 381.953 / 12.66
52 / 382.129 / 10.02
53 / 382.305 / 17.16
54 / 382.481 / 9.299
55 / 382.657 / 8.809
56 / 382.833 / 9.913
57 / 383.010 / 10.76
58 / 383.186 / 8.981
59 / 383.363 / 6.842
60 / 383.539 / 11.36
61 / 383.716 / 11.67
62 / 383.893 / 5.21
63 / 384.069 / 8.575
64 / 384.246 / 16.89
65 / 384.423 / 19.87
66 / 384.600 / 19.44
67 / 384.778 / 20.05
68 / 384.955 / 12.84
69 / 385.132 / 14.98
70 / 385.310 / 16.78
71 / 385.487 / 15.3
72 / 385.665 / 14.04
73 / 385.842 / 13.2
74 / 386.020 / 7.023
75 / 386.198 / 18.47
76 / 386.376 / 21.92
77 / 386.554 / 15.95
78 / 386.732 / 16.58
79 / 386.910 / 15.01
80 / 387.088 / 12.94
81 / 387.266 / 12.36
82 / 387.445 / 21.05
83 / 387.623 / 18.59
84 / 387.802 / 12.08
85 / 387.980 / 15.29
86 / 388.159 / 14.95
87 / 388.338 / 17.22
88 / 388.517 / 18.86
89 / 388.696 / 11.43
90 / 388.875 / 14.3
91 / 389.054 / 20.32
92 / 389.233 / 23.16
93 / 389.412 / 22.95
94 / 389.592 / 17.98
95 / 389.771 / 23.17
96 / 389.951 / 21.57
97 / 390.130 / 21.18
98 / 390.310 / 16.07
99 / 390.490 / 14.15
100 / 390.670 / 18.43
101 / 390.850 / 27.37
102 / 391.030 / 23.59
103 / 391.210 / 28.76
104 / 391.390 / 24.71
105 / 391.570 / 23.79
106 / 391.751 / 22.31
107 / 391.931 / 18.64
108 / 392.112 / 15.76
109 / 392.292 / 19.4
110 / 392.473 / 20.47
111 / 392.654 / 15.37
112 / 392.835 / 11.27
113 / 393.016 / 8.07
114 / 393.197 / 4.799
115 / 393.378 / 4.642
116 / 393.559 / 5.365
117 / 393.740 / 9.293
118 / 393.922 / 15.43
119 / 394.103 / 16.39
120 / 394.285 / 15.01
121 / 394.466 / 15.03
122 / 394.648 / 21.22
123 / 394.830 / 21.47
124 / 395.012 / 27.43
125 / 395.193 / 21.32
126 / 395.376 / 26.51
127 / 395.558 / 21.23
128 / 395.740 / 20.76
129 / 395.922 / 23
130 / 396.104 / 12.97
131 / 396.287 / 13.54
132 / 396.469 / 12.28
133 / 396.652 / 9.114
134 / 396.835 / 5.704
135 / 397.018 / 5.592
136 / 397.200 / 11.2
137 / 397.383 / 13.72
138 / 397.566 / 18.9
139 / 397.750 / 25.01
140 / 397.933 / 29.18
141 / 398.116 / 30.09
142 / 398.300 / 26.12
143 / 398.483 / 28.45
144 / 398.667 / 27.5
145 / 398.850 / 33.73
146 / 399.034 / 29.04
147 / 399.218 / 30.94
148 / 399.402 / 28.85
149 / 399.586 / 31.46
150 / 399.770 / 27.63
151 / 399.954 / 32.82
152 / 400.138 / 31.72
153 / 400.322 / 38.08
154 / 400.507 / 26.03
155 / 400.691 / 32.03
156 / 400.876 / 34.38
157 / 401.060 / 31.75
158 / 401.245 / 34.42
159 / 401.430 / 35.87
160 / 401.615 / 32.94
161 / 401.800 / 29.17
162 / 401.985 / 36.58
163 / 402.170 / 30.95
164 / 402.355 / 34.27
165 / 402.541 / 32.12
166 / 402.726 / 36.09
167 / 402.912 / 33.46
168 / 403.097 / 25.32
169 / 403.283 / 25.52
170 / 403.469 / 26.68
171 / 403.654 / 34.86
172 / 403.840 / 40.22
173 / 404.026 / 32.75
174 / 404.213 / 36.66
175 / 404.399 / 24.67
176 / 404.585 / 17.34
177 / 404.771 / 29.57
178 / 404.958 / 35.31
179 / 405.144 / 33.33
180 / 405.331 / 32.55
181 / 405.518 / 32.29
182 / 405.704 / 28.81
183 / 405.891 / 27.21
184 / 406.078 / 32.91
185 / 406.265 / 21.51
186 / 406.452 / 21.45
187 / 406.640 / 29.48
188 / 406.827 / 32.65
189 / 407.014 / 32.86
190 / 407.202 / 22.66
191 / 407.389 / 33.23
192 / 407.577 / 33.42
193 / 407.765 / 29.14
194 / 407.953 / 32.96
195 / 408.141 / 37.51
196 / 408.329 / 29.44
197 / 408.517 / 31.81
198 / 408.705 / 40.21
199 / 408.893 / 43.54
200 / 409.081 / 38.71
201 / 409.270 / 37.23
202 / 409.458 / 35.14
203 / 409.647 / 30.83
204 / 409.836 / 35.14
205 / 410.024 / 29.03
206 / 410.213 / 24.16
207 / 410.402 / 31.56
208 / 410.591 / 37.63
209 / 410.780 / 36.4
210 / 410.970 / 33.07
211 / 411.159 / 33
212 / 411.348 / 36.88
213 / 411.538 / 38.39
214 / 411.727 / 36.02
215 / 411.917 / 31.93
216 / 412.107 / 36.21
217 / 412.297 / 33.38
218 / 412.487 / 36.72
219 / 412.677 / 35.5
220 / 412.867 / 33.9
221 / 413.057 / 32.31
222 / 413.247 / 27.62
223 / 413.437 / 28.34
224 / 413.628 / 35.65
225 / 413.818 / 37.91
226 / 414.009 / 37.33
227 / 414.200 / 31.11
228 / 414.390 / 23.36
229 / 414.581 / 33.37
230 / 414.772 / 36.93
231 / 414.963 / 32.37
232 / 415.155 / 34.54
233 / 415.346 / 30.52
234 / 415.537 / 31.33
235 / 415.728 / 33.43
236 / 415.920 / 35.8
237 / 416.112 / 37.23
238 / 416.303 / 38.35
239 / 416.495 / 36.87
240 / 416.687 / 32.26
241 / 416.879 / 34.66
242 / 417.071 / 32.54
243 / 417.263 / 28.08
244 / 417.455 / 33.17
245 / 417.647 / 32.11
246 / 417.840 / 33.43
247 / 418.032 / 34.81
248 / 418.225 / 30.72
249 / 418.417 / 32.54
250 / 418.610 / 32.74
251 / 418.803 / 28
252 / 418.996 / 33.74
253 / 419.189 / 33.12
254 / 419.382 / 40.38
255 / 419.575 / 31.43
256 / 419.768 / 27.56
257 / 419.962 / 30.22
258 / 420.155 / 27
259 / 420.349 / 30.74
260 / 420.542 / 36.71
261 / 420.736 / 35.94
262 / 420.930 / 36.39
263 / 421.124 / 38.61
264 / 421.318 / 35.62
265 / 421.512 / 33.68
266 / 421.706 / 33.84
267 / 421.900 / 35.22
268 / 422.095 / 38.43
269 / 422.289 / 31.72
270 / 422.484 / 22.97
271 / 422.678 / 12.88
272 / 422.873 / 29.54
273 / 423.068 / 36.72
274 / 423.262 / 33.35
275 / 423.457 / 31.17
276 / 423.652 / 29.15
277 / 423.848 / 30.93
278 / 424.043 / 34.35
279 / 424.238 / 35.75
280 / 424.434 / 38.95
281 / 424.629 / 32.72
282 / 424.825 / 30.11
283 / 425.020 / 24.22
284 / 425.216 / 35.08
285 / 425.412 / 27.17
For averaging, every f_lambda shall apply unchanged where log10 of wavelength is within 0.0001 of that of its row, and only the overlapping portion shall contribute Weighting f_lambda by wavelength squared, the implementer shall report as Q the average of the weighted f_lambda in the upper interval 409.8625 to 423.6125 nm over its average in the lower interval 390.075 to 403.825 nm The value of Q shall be 1.56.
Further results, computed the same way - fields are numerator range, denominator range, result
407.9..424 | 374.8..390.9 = 2.30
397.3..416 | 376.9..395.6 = 2.04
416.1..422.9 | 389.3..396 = 2.01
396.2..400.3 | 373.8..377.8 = 1.48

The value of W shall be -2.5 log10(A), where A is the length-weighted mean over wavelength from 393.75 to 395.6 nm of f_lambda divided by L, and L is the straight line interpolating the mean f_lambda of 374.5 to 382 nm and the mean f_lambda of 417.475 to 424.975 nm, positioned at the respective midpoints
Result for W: 0.22 mag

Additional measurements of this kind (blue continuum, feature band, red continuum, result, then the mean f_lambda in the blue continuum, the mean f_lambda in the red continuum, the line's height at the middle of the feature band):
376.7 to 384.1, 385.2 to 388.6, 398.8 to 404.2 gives 0.36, 17.3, 32.1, 21.8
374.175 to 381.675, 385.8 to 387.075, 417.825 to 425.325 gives 0.36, 18.9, 32.3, 21.5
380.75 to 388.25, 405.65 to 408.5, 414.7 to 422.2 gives -0.10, 14.3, 33.6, 27.2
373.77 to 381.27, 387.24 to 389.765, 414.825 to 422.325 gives 0.29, 19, 33.5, 22.9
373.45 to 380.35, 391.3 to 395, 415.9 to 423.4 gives 0.44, 18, 32.8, 23.6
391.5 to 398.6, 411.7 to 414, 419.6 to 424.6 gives -0.24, 17.1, 32.3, 27.1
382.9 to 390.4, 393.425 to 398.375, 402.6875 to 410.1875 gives 0.31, 15.6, 31.5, 23.1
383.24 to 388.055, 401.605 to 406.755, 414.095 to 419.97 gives -0.20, 14.6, 32.8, 25.4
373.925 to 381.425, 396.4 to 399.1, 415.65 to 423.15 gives 0.26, 19.1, 32.8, 25.7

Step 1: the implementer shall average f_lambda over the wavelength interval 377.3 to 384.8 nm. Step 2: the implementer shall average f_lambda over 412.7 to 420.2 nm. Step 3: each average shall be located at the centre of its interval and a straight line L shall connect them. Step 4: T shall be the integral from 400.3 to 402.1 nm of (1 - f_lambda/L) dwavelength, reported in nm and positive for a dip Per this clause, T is -0.47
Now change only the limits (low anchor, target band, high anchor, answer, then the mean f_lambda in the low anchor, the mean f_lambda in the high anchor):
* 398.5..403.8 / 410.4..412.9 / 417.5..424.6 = -0.242 nm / 31.6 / 32.5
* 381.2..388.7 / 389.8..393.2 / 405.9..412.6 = -0.023 nm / 14.1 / 33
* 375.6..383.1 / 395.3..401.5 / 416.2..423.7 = 0.105 nm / 18.3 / 32.5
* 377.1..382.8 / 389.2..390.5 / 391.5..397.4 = -0.292 nm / 19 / 15.4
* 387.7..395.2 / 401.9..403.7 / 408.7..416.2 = -0.344 nm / 17.6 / 34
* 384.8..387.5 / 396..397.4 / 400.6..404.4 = 0.845 nm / 15.3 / 32.6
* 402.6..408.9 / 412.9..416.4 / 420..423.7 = -0.180 nm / 30.9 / 32.1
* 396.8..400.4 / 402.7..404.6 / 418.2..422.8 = -0.252 nm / 25.6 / 32.1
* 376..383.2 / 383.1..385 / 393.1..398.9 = 0.547 nm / 18.2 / 17.8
